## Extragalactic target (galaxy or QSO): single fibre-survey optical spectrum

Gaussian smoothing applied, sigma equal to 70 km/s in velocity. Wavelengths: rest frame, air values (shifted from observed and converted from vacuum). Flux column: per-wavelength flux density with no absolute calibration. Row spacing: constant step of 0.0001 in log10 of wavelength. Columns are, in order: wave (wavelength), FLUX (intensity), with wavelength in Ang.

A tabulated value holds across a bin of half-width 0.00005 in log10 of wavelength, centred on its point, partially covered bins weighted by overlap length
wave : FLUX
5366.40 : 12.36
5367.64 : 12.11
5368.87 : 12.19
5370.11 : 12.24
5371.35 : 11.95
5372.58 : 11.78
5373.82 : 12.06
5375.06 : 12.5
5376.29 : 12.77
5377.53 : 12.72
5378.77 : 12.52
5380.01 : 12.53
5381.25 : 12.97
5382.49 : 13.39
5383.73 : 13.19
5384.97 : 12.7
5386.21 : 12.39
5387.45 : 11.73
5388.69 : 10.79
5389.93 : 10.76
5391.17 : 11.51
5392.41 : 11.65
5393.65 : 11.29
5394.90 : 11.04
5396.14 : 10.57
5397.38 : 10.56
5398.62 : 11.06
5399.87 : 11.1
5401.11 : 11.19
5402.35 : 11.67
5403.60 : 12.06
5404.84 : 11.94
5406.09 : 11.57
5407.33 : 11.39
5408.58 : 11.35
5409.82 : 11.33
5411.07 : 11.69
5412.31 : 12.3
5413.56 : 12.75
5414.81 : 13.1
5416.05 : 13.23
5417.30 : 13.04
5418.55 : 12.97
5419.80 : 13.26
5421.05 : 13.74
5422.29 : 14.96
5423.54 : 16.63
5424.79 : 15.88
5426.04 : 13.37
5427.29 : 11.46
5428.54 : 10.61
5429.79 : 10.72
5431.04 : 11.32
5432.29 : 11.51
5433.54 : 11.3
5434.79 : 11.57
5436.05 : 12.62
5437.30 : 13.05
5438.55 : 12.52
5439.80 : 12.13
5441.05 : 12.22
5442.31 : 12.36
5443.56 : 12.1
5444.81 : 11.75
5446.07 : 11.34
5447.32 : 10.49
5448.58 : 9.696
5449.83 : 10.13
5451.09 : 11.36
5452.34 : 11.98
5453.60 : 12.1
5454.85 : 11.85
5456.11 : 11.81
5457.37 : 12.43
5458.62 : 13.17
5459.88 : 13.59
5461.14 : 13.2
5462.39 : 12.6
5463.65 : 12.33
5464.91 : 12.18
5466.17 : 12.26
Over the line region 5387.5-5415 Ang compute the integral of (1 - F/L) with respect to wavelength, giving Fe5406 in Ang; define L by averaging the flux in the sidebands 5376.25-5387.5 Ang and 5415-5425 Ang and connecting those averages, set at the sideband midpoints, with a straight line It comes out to 4.0 Ang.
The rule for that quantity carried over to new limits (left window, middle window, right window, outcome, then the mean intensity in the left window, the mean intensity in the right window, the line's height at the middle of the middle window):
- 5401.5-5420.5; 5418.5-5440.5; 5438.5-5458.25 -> -1.5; 12.2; 11.6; 11.9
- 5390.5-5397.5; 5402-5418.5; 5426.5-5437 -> -1.3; 11.1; 11.5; 11.3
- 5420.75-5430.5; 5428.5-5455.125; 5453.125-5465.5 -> 2.8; 13.4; 12.5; 13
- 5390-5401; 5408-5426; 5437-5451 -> -3.2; 11.1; 11.6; 11.3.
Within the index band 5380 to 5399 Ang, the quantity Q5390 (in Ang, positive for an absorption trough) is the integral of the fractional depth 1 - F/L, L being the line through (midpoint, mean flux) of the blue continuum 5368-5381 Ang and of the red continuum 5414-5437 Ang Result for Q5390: 1.1 Ang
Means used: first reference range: 12.3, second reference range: 12.8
